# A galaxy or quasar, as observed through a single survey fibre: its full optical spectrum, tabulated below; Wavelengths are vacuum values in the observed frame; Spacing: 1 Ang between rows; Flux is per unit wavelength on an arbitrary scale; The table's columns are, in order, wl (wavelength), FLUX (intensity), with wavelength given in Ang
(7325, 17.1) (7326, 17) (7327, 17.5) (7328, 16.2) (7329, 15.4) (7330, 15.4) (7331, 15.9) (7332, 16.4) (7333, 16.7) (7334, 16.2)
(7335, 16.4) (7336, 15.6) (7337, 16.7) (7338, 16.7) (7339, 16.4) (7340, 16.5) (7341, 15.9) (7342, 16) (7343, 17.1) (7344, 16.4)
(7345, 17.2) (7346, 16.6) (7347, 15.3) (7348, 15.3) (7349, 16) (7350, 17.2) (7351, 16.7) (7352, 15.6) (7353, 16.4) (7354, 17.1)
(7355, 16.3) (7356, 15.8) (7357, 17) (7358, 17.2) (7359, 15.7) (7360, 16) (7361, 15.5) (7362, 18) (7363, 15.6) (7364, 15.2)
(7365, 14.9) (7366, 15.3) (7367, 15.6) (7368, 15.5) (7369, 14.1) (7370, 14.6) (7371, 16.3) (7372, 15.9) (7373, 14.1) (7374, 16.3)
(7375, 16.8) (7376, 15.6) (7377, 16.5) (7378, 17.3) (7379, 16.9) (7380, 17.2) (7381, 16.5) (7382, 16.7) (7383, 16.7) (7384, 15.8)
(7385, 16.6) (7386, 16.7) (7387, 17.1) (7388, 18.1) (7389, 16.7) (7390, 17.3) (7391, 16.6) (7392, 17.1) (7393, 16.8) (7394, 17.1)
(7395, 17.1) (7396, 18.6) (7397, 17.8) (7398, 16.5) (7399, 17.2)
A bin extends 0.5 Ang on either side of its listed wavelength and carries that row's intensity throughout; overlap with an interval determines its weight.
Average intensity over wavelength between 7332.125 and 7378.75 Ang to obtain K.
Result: 16.1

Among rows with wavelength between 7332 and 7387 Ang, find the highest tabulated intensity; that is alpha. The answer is 18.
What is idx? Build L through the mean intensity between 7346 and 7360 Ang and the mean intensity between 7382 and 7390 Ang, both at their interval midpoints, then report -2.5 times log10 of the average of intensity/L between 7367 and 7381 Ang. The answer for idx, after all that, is 0.047 mag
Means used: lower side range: 16.3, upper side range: 16.8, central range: 15.9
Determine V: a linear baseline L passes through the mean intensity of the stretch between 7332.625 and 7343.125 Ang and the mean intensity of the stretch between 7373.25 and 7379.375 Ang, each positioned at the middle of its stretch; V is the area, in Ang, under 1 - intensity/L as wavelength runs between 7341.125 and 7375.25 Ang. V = 0.8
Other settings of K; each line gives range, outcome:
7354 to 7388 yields 16.1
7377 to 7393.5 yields 16.9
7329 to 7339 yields 16.2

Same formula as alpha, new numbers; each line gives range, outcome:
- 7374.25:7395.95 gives 18.1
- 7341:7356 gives 17.2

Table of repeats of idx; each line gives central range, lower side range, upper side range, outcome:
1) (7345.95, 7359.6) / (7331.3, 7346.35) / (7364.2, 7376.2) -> -0.02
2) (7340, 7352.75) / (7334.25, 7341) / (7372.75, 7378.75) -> 0.00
